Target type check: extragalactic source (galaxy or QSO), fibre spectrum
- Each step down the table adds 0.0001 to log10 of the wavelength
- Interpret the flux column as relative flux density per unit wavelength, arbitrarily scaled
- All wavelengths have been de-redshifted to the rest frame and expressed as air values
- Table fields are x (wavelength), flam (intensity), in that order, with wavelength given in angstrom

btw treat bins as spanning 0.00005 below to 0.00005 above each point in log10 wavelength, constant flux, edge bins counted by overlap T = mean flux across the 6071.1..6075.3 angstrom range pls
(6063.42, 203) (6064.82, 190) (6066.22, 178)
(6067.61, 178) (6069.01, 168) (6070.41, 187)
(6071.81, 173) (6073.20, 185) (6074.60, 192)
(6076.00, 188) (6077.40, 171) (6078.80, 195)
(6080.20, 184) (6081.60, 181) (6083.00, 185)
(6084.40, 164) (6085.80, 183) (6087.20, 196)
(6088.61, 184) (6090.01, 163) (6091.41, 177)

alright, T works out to 184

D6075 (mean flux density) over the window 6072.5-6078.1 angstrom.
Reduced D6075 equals 184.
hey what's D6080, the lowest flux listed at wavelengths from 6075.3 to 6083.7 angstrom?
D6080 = 171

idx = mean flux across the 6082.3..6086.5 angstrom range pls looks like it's 177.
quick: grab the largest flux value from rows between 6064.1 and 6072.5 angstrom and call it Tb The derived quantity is 190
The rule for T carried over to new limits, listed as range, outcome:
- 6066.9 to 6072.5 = 177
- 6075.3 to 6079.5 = 185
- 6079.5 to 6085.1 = 179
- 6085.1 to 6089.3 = 187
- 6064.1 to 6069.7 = 179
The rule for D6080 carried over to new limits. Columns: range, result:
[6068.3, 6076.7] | 168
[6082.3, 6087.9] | 164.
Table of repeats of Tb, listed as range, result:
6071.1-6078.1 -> 192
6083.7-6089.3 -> 196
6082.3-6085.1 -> 185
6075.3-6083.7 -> 195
